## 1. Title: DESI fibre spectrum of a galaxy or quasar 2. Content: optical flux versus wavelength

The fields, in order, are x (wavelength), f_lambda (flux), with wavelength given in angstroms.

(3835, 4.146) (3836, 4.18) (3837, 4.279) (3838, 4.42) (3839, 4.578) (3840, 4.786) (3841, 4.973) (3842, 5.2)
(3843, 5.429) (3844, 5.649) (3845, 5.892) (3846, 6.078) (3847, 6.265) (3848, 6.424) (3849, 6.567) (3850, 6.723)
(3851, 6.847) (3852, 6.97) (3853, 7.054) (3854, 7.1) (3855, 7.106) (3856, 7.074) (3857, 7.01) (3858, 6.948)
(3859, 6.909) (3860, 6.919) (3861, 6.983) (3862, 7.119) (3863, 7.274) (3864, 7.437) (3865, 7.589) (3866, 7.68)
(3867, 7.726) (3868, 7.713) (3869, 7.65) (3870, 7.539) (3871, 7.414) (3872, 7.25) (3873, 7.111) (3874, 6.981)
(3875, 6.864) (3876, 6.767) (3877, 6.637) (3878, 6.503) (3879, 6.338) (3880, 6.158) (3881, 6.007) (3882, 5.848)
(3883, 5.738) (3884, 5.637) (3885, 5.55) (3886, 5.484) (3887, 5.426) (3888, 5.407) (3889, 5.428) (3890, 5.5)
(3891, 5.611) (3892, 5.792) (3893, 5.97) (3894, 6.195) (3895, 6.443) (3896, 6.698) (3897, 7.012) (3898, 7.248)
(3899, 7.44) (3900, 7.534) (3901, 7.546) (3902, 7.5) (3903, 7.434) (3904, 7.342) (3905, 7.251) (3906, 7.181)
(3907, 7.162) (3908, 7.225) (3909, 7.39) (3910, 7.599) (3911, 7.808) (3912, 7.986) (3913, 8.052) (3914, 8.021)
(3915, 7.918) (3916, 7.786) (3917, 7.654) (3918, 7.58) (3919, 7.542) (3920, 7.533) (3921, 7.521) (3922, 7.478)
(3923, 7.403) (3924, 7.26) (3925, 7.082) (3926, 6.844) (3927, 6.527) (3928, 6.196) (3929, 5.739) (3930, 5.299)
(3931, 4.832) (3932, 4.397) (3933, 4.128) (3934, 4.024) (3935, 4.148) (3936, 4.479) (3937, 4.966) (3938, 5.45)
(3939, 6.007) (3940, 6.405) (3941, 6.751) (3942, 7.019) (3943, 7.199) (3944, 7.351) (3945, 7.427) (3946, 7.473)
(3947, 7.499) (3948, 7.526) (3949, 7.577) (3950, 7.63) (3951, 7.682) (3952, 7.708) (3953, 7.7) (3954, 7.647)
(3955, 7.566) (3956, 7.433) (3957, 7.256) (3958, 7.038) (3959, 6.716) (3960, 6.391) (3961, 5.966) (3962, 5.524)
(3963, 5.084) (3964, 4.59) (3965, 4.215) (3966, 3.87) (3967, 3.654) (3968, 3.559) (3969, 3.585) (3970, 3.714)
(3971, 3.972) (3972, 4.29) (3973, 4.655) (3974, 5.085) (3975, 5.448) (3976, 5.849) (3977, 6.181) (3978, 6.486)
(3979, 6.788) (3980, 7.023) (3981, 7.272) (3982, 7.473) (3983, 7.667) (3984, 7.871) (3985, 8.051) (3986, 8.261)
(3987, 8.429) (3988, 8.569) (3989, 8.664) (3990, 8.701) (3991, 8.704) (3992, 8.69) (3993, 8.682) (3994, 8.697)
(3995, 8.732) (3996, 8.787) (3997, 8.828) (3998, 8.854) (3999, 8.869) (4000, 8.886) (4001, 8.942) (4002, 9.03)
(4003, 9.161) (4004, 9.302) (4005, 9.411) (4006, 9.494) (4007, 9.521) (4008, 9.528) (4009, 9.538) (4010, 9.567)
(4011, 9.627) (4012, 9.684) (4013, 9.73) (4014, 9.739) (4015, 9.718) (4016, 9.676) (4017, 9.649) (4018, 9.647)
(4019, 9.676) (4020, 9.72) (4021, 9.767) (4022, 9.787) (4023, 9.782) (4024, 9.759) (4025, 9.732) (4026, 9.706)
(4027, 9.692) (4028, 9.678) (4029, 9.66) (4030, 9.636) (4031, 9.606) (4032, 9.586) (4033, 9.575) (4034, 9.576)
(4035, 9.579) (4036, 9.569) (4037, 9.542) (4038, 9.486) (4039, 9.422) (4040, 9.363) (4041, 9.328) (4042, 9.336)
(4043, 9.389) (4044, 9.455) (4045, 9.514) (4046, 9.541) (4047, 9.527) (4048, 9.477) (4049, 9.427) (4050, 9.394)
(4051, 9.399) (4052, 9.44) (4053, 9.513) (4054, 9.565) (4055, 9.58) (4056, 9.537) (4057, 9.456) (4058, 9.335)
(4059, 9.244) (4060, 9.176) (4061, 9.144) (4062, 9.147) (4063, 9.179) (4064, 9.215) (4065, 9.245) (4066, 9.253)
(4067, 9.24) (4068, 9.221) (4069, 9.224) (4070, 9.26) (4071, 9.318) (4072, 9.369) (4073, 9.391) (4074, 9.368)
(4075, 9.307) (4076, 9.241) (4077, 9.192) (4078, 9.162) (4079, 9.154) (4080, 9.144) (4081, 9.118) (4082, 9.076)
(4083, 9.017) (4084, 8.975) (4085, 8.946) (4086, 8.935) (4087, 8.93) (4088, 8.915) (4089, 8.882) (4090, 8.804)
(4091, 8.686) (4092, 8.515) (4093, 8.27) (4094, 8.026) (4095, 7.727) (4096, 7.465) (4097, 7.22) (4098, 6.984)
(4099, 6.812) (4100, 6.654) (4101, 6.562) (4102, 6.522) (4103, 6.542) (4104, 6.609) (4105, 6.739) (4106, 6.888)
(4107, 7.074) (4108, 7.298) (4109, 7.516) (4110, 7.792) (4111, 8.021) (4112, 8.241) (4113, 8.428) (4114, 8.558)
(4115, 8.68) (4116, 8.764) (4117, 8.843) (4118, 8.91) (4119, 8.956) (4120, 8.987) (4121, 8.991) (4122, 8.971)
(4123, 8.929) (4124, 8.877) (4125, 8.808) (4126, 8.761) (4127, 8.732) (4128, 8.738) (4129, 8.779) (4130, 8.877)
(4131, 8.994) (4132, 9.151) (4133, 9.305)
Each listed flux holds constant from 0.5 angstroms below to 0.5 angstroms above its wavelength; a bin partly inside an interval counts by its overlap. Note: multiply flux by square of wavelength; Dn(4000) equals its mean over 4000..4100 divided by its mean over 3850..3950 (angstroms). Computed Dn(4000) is 1.5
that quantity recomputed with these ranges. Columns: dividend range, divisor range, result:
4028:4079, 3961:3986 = 1.76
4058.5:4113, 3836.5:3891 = 1.47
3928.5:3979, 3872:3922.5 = 0.88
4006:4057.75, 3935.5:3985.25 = 1.59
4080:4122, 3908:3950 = 1.31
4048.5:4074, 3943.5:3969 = 1.53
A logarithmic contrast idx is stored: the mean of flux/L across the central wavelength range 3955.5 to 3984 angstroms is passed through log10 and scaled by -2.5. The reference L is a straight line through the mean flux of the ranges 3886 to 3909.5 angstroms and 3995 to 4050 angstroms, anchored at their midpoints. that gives 0.42 mag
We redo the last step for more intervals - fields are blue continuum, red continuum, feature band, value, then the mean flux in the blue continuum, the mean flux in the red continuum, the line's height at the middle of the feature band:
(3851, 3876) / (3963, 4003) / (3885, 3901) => 0.147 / 7.21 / 6.92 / 7.14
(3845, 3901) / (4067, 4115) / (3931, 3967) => 0.163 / 6.67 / 8.29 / 7.23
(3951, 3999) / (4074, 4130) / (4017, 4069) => -0.243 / 6.75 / 8.32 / 7.59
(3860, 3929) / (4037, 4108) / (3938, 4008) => 0.092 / 6.94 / 8.77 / 7.75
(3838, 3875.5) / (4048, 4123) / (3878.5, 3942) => 0.103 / 6.69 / 8.63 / 7.15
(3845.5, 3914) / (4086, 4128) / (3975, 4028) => -0.175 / 6.83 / 8.06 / 7.49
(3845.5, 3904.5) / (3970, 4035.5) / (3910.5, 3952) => 0.122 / 6.72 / 8.58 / 7.54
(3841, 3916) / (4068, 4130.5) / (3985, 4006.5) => -0.155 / 6.78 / 8.42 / 7.65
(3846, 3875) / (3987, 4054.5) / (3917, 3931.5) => 0.175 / 7.1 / 9.38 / 8.01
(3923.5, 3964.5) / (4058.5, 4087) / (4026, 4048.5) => -0.136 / 6.38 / 9.18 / 8.41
